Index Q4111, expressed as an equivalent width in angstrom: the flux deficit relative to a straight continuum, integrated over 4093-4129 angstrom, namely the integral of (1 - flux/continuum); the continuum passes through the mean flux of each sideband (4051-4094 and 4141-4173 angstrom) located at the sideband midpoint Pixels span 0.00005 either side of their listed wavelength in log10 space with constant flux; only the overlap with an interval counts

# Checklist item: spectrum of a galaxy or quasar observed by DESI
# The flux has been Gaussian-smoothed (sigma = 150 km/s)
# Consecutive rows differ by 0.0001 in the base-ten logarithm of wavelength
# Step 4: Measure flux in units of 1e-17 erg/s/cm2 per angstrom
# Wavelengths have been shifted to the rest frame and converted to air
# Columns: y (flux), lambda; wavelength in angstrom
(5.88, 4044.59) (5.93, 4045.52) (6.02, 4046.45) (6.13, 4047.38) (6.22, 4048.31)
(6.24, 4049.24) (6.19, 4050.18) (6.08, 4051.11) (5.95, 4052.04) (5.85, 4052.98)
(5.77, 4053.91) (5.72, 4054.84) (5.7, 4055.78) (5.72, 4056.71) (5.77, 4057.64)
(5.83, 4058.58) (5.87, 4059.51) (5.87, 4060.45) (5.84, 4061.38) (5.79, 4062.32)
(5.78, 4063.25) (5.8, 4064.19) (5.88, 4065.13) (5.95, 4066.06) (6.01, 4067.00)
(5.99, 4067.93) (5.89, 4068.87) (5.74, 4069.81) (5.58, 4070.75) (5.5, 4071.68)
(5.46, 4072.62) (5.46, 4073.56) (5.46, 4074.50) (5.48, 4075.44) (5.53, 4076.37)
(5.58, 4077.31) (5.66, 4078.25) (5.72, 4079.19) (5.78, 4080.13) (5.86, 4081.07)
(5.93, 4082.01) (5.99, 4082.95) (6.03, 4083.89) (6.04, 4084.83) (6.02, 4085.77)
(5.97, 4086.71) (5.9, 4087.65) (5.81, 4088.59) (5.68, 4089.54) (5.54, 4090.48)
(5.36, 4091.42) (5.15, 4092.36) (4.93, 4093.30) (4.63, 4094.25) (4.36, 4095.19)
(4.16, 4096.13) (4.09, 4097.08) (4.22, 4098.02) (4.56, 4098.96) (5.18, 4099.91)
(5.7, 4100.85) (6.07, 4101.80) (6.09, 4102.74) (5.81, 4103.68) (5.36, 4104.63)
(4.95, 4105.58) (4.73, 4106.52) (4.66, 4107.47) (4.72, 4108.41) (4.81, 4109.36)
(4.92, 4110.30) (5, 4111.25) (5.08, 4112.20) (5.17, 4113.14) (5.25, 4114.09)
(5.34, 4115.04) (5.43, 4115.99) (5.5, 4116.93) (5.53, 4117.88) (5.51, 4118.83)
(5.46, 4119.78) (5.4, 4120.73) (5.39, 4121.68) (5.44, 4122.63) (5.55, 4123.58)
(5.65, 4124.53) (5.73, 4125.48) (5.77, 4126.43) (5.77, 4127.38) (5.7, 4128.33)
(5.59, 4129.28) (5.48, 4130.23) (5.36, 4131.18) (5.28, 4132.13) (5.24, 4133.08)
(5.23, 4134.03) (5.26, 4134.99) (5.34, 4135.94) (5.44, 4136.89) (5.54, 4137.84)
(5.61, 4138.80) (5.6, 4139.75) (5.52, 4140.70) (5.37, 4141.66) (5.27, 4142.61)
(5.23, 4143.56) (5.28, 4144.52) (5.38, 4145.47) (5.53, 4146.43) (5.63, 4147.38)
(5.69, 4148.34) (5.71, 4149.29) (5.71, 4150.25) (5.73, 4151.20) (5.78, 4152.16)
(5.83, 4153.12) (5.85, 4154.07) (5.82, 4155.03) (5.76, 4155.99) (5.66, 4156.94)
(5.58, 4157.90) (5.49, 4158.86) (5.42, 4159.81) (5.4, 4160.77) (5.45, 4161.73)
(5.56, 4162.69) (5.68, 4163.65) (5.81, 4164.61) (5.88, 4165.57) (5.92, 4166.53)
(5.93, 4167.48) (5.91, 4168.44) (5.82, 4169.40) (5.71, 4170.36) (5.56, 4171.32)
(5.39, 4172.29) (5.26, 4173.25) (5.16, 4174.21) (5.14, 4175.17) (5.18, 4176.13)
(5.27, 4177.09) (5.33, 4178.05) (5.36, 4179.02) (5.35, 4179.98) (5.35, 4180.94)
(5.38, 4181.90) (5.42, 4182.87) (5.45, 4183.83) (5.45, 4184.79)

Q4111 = 3.0 angstrom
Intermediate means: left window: 5.73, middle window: 5.2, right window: 5.62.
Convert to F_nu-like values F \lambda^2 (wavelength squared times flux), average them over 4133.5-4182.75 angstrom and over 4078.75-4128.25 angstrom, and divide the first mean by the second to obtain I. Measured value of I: 1.1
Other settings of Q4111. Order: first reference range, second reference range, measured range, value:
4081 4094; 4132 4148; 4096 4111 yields 1.6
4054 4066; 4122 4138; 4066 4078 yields 0.2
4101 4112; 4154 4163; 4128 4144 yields 0.0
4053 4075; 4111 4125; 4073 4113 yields 1.6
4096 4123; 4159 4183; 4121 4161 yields -1.5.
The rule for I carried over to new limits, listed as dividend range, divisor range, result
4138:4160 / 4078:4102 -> 1.07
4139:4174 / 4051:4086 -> 1.01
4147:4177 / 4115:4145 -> 1.04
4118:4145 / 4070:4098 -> 1.03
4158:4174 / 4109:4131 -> 1.06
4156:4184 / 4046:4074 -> 0.99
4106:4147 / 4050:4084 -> 0.95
